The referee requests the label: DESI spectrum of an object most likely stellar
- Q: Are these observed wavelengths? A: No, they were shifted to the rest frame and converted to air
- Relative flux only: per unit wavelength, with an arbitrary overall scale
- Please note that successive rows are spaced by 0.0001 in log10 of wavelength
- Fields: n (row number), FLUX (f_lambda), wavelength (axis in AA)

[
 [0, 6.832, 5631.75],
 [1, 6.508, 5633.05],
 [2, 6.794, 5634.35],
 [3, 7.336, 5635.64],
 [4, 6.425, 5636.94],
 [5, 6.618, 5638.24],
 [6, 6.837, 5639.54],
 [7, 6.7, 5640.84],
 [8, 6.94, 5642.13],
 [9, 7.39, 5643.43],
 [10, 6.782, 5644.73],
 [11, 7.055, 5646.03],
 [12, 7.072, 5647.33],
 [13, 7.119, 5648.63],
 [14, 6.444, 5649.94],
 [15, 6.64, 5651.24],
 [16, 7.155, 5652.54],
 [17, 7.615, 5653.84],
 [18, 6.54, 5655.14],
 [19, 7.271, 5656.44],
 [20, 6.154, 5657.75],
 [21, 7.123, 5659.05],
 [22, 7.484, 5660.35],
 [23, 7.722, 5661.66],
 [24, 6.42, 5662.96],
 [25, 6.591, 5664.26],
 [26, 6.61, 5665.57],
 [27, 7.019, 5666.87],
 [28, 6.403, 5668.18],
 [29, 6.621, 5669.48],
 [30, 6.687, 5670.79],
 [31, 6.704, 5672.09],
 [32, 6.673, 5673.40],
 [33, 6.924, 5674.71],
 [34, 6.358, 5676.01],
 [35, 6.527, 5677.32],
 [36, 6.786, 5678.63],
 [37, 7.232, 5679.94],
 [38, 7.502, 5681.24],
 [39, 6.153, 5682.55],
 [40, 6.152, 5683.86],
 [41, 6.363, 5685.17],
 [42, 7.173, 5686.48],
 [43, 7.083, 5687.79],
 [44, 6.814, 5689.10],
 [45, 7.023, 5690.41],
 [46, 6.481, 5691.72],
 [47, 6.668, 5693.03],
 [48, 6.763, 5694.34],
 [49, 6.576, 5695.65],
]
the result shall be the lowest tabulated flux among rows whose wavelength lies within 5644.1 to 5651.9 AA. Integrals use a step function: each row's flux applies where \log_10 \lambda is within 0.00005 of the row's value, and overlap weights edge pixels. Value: 6.444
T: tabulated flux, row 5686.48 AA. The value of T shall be 7.173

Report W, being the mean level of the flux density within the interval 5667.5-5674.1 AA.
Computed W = 6.62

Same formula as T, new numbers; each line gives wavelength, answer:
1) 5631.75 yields 6.832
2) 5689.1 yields 6.814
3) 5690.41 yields 7.023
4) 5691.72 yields 6.481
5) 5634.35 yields 6.794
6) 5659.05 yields 7.123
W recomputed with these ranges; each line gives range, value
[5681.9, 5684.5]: 6.15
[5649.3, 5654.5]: 6.97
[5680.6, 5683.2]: 6.82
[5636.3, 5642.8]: 6.71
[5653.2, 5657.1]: 7.13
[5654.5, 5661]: 6.92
